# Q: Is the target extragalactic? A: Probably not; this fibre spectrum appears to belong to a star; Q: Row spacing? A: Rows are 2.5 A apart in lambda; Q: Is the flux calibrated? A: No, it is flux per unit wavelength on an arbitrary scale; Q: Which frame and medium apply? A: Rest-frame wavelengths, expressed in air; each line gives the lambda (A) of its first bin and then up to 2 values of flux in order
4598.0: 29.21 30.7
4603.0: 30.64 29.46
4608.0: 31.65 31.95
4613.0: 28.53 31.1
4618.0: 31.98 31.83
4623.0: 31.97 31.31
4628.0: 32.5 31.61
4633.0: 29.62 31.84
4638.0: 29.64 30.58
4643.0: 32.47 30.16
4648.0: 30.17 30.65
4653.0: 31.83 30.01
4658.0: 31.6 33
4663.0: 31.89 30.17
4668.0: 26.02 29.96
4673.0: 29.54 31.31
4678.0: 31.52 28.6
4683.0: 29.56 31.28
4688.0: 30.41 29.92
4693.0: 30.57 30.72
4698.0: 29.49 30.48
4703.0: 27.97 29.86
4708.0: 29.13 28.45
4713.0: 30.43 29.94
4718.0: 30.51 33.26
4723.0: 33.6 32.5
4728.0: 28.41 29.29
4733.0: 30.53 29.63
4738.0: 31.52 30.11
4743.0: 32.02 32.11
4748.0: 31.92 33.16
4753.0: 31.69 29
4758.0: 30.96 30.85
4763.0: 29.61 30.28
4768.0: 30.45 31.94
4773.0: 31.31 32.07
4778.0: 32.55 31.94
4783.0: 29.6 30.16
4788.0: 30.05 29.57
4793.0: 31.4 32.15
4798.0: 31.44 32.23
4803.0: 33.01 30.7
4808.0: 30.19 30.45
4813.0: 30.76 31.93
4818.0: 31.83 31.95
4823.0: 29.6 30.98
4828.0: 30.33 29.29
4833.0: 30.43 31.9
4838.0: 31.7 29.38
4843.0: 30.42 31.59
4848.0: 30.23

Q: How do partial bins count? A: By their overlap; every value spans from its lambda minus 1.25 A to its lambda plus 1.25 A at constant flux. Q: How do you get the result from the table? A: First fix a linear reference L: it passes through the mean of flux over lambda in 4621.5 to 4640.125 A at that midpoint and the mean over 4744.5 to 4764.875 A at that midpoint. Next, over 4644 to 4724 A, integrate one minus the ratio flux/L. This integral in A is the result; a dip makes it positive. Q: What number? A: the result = 2.03 A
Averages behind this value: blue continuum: 31.2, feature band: 30.4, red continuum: 31.1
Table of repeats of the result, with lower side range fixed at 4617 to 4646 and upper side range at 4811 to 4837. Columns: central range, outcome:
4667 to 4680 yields 0.64 A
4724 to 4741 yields 0.41 A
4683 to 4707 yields 0.87 A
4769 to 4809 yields -0.39 A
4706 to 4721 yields 0.49 A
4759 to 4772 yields 0.16 A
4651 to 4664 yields -0.14 A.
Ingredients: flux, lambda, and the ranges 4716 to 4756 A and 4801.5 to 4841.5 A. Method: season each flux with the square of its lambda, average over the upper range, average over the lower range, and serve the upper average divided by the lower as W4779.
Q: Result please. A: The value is 1.0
